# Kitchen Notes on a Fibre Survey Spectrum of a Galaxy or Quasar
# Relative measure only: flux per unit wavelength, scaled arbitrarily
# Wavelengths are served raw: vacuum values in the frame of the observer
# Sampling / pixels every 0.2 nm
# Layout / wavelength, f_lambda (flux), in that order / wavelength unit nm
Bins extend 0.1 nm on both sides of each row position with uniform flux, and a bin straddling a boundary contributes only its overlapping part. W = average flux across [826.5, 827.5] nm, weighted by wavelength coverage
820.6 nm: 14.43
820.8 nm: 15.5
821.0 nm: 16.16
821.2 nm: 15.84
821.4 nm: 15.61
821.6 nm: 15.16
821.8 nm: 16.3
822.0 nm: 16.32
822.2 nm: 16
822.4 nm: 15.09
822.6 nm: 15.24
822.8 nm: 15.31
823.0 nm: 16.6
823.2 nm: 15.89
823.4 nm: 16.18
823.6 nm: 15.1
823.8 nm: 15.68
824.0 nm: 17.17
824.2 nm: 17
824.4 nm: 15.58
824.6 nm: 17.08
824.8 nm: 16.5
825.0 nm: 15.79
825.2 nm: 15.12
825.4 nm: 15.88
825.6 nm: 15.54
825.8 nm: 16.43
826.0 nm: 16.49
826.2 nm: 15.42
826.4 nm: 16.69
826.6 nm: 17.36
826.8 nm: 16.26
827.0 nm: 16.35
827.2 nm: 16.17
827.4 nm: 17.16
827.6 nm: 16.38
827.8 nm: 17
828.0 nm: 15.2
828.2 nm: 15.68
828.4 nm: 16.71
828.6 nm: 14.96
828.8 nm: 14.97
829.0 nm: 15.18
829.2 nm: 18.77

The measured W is 16.7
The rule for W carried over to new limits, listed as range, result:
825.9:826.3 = 16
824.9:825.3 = 15.5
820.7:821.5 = 15.8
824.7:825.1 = 16.1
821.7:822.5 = 15.9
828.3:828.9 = 15.5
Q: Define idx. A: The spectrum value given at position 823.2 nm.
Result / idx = 15.89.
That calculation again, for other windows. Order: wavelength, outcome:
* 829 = 15.18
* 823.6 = 15.1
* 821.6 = 15.16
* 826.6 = 17.36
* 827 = 16.35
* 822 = 16.32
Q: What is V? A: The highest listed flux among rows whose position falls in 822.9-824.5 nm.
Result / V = 17.17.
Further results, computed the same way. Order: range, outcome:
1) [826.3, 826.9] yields 17.36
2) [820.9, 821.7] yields 16.16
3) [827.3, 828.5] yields 17.16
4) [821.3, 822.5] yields 16.32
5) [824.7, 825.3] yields 16.5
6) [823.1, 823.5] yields 16.18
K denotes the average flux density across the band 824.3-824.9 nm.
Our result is 16.4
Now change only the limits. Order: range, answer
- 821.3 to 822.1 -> 15.8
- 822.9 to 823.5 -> 16.2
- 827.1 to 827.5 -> 16.7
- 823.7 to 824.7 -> 16.5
